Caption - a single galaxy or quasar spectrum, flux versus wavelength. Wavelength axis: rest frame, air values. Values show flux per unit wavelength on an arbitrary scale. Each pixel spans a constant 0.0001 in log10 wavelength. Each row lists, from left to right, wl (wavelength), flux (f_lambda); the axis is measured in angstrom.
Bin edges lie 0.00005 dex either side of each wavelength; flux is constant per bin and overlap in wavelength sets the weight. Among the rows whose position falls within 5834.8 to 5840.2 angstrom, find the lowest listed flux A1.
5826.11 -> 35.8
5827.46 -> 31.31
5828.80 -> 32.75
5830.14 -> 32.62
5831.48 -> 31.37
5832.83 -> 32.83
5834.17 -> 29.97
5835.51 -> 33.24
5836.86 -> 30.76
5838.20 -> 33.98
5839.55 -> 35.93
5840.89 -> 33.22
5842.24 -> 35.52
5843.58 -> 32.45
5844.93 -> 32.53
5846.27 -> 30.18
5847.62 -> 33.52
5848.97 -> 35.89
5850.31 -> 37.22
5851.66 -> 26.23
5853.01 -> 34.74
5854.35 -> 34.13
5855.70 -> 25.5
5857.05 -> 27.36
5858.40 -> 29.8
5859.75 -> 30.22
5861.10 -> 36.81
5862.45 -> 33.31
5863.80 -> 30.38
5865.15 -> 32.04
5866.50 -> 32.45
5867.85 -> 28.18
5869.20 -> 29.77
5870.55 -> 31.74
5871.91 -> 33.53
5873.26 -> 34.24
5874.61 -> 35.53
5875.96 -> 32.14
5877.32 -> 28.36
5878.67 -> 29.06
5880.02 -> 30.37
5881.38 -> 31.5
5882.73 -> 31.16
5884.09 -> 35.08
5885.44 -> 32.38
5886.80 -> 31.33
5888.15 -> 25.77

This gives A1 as 30.76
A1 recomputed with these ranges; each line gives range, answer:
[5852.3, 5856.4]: 25.5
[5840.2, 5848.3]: 30.18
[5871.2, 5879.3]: 28.36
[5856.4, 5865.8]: 27.36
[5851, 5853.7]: 26.23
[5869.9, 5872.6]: 31.74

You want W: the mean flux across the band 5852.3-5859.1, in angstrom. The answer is 30.3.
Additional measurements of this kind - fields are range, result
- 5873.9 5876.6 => 33.9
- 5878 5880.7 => 29.7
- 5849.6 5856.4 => 31.6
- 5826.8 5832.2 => 32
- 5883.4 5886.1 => 33.7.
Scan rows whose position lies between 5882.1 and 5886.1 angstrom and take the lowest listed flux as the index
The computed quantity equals 31.16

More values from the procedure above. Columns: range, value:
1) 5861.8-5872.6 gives 28.18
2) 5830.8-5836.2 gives 29.97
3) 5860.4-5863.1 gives 33.31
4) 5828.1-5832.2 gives 31.37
